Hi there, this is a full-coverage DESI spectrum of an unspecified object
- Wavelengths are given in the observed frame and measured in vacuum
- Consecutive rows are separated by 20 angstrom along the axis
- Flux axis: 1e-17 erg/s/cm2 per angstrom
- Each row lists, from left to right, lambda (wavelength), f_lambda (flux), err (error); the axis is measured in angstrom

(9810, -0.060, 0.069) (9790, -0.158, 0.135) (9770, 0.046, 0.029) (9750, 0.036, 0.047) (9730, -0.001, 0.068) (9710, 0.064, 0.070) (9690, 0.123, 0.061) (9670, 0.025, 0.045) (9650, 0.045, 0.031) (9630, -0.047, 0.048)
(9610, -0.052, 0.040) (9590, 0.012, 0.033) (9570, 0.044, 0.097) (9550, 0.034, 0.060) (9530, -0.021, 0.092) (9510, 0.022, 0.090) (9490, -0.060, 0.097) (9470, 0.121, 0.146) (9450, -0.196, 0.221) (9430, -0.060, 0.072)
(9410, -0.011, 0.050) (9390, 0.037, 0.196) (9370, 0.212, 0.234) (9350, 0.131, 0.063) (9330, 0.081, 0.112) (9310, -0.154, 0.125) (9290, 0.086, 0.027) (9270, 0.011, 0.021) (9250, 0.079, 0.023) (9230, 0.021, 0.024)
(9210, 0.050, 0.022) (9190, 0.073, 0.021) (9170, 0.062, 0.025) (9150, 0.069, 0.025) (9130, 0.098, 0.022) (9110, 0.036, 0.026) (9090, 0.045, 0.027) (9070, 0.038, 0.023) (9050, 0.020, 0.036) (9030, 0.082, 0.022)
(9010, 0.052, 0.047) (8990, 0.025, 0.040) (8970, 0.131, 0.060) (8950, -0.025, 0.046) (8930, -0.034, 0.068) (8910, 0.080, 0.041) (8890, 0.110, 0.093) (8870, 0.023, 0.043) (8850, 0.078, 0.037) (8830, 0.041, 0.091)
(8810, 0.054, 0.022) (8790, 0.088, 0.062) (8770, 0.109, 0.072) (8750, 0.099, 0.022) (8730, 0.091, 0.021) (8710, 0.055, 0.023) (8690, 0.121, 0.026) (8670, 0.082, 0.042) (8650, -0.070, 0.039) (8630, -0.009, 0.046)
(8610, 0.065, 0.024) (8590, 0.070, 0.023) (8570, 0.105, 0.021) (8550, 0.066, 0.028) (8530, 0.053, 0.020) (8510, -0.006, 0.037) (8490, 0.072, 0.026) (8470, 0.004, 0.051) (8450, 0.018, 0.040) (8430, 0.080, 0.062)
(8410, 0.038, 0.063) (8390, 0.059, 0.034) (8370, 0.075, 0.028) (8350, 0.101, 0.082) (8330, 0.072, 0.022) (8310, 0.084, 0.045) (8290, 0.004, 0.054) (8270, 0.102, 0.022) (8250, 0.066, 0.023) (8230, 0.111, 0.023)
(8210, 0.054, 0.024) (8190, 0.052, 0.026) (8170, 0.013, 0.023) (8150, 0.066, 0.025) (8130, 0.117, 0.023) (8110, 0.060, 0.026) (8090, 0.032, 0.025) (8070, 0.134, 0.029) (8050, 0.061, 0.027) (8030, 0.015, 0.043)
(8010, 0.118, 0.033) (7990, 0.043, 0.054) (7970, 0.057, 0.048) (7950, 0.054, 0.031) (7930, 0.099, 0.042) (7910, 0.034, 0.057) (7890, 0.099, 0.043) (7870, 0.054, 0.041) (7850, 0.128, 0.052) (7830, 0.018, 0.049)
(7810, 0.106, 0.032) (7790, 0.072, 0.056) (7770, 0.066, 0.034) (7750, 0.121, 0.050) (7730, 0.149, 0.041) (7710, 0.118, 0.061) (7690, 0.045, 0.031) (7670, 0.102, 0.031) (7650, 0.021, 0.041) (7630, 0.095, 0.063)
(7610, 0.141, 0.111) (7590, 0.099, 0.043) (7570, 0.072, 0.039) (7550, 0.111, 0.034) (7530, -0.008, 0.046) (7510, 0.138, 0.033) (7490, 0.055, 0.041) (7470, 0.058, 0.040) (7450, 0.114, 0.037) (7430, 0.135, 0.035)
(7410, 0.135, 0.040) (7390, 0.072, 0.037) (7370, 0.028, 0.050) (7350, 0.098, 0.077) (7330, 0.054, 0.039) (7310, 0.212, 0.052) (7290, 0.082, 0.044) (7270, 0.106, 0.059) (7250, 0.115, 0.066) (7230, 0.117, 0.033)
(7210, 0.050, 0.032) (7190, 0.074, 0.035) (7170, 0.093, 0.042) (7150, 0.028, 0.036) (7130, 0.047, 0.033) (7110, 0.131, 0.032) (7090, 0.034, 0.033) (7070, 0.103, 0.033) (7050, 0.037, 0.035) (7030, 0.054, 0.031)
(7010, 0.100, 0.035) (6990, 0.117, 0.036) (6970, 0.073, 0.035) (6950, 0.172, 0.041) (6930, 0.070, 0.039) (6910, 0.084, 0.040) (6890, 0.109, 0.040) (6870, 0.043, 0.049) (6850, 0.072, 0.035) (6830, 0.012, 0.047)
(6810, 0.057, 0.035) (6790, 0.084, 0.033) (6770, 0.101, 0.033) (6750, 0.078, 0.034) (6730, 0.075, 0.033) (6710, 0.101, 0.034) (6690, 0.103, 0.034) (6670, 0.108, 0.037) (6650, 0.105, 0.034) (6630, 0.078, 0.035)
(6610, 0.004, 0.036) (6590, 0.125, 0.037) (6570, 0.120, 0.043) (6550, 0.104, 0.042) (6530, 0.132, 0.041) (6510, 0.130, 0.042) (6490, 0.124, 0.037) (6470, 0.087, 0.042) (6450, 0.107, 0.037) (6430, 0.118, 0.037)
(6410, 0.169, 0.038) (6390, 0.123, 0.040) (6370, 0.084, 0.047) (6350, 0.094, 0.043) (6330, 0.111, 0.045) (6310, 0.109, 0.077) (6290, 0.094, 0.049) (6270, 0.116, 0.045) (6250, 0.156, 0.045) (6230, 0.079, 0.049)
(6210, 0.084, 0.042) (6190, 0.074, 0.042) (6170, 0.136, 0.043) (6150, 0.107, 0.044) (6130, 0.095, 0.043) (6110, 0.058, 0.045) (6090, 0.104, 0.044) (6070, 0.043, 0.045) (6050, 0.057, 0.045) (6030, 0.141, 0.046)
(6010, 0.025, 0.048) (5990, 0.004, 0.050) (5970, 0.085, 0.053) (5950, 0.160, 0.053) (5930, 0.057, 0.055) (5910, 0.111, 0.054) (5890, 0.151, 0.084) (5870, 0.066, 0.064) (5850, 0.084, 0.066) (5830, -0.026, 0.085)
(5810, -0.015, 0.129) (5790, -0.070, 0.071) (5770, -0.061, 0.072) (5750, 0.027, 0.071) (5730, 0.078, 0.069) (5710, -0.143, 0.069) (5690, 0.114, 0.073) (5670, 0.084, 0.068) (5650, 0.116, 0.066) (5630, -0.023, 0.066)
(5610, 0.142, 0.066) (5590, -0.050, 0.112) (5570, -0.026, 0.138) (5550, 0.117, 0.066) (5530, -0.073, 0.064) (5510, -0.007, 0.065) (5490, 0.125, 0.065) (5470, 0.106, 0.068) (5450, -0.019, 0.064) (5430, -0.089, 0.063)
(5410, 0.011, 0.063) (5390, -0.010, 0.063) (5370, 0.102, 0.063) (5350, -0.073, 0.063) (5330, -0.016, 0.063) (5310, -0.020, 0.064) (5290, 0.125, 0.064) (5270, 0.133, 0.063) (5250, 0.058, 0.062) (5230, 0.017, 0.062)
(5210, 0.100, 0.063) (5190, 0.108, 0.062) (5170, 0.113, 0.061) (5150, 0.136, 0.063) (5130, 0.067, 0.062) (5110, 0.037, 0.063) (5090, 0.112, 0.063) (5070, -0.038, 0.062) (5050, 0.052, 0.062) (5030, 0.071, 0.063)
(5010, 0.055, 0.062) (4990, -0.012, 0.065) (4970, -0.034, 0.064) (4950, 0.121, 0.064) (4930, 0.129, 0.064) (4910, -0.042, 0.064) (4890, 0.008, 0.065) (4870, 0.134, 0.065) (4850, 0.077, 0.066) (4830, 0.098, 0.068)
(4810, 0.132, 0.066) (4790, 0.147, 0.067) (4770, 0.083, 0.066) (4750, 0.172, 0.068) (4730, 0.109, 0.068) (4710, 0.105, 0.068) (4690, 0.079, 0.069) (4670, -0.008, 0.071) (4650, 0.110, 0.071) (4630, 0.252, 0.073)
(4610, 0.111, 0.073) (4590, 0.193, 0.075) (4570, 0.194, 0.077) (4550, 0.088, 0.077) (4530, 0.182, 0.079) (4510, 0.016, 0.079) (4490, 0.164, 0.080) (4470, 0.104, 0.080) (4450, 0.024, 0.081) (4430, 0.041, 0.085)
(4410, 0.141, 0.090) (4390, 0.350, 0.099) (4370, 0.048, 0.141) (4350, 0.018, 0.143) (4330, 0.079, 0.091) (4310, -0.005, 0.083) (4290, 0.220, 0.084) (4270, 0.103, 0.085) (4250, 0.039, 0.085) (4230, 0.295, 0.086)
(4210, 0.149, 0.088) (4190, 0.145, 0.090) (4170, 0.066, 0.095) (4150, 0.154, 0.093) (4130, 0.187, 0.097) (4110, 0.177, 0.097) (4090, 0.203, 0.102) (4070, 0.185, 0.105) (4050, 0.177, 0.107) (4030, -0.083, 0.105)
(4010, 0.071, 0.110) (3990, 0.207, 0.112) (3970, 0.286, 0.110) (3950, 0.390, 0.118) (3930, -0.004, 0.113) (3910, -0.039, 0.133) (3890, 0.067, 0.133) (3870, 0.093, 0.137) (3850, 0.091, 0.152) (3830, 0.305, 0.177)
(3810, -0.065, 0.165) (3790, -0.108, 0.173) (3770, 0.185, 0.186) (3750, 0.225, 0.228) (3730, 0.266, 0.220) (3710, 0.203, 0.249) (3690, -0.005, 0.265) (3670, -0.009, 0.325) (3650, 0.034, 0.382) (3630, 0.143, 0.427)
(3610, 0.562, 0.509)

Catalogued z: 0.563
